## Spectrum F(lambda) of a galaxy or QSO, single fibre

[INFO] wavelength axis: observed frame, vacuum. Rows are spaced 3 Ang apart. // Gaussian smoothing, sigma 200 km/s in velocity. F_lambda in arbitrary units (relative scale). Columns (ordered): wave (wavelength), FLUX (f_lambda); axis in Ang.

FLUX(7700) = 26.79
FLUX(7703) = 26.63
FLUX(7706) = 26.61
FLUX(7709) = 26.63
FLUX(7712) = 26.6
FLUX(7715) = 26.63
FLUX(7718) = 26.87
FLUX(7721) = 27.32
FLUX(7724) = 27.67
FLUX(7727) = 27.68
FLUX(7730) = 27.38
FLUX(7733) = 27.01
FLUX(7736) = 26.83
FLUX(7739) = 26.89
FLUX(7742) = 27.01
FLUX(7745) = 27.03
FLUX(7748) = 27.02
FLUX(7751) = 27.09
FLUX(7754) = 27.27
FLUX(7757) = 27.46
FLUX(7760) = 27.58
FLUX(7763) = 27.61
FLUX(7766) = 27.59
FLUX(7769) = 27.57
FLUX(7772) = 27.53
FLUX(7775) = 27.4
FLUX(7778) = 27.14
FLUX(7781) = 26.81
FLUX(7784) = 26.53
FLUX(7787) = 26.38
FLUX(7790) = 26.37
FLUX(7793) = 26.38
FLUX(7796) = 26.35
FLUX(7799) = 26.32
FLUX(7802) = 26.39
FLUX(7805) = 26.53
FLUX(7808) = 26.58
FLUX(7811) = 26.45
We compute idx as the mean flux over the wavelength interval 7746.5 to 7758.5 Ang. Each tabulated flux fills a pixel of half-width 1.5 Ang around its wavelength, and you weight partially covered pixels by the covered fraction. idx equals 27.2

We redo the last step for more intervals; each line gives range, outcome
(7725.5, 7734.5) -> 27.4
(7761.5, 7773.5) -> 27.6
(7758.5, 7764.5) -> 27.6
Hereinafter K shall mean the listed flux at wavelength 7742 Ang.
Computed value 27.01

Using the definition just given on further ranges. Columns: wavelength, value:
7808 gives 26.58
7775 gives 27.4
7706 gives 26.61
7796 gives 26.35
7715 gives 26.63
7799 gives 26.32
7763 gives 27.61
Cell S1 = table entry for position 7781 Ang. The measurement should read 26.81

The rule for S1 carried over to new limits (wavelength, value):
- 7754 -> 27.27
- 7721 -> 27.32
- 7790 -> 26.37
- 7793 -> 26.38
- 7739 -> 26.89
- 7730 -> 27.38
